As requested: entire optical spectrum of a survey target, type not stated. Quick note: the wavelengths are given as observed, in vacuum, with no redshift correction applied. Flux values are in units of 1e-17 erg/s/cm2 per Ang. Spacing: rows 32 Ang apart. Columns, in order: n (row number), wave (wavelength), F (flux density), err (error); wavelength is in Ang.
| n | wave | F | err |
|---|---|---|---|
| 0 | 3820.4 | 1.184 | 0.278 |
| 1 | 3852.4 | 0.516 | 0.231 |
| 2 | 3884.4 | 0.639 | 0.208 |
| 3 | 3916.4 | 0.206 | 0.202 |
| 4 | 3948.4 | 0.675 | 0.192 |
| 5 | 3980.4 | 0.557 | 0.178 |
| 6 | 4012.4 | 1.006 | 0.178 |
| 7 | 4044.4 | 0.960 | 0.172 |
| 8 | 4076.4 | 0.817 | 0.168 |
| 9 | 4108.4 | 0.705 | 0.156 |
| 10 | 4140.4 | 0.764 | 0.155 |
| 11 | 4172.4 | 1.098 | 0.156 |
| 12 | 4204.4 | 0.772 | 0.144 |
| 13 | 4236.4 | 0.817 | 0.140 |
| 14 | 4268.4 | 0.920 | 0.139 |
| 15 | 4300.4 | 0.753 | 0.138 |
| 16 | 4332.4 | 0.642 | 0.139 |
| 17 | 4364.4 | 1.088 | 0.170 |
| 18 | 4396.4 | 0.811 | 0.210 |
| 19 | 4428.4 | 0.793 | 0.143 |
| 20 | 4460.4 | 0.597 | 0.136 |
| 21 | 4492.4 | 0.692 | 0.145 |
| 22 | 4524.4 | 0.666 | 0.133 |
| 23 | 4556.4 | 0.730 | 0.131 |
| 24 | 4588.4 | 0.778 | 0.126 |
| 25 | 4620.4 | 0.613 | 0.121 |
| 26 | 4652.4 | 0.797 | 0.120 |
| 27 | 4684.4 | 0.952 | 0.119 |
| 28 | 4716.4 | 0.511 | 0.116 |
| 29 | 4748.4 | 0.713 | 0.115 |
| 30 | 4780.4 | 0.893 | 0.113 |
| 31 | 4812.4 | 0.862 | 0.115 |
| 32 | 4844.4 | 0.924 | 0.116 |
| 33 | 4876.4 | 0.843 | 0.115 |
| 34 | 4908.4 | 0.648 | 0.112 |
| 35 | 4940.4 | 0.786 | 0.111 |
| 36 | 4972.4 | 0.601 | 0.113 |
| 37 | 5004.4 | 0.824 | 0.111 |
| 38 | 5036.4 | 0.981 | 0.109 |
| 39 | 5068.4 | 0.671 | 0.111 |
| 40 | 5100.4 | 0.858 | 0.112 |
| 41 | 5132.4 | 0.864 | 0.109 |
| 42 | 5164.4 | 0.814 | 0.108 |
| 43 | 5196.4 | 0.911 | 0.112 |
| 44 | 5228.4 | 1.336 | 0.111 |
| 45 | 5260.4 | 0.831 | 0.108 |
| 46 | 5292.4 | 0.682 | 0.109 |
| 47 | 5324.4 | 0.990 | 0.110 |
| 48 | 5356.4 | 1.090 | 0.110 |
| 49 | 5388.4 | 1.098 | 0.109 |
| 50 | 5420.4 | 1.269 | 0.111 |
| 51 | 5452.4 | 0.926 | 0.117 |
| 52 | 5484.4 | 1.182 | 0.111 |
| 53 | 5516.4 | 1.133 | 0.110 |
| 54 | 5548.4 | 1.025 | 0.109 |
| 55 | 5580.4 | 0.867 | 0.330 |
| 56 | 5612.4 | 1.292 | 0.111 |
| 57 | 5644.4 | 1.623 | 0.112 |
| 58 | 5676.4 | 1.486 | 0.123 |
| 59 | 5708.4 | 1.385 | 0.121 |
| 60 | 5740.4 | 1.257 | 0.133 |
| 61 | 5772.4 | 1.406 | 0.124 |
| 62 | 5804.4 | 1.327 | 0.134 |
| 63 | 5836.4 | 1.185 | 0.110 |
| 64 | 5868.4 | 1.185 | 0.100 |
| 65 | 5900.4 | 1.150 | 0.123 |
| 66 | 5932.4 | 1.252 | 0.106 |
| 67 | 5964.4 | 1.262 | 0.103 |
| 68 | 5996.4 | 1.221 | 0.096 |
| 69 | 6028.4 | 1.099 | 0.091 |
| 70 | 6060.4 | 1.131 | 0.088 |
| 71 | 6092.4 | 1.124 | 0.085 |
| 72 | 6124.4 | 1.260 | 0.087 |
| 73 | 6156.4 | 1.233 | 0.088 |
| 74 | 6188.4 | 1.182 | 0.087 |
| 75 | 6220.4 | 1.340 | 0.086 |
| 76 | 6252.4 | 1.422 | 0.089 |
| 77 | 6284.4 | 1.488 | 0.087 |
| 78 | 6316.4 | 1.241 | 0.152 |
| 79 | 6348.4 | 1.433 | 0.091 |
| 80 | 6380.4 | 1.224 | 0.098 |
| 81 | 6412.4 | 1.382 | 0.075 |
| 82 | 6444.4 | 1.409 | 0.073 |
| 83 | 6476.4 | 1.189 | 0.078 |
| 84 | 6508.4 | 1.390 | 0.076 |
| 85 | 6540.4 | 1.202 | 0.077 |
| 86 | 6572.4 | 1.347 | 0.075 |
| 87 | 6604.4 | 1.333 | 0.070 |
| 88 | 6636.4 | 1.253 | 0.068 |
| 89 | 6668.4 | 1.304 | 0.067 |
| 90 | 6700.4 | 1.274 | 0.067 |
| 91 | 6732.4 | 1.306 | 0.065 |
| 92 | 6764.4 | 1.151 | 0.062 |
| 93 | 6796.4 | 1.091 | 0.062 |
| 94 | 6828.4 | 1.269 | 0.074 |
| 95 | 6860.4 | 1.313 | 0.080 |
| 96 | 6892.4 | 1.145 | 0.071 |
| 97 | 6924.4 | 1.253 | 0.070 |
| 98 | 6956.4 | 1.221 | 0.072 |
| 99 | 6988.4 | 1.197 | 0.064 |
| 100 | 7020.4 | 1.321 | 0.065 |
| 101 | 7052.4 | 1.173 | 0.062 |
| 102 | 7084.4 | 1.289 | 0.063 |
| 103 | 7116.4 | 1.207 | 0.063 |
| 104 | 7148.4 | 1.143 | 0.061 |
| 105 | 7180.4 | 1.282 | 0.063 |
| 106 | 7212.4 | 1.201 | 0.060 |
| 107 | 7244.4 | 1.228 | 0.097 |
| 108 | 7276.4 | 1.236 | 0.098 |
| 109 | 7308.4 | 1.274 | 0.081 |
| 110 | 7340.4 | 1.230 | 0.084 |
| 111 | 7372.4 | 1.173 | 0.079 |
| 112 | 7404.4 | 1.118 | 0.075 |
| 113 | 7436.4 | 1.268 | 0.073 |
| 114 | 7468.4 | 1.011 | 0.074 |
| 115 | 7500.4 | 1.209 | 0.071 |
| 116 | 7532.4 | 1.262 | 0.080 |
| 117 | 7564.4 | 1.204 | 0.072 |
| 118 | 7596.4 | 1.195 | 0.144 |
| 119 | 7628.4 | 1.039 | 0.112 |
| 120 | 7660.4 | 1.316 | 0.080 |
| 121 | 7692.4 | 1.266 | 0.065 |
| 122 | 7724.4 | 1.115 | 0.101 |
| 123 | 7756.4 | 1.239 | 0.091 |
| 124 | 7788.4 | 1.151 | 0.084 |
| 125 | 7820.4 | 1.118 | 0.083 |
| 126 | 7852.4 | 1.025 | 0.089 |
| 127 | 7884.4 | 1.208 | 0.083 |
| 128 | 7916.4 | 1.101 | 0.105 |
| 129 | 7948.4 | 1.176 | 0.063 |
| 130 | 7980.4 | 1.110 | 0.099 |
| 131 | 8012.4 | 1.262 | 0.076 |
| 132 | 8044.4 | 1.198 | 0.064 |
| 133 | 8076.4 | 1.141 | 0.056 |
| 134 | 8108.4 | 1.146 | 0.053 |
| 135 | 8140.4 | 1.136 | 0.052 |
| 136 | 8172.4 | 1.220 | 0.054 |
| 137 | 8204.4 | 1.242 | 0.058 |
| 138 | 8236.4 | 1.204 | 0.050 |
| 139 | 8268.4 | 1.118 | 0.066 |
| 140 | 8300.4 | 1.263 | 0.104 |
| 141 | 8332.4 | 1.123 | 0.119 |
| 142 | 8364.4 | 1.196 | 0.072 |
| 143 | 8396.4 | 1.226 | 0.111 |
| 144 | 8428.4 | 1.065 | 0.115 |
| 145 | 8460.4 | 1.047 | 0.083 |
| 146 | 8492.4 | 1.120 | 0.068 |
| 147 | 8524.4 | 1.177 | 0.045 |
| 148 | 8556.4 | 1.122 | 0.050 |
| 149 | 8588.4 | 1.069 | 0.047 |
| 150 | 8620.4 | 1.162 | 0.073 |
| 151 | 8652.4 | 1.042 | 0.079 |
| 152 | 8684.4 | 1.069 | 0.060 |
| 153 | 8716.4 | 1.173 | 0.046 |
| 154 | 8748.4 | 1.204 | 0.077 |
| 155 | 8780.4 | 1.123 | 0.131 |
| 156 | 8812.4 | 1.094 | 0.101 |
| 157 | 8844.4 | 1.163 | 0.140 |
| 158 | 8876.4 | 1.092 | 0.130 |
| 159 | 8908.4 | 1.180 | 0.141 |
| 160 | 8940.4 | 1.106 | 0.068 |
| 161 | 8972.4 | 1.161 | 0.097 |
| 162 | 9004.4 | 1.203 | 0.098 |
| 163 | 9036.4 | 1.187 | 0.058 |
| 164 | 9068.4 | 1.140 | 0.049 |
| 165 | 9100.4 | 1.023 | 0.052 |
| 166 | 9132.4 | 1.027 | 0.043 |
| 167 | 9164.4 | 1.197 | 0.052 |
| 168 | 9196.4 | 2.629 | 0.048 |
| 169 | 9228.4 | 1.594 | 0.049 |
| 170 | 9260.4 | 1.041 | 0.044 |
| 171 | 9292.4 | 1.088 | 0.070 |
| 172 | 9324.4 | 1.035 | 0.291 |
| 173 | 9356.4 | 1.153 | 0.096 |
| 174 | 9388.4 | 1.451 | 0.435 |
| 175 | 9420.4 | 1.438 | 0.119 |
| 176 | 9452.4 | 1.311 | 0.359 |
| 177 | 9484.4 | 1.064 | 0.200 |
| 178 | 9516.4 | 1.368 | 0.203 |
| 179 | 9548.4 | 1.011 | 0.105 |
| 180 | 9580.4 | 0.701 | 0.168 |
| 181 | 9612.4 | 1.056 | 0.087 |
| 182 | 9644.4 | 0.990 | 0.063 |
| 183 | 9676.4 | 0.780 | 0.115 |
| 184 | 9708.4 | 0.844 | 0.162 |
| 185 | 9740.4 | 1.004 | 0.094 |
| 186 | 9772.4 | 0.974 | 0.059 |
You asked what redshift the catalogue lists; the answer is 0.403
